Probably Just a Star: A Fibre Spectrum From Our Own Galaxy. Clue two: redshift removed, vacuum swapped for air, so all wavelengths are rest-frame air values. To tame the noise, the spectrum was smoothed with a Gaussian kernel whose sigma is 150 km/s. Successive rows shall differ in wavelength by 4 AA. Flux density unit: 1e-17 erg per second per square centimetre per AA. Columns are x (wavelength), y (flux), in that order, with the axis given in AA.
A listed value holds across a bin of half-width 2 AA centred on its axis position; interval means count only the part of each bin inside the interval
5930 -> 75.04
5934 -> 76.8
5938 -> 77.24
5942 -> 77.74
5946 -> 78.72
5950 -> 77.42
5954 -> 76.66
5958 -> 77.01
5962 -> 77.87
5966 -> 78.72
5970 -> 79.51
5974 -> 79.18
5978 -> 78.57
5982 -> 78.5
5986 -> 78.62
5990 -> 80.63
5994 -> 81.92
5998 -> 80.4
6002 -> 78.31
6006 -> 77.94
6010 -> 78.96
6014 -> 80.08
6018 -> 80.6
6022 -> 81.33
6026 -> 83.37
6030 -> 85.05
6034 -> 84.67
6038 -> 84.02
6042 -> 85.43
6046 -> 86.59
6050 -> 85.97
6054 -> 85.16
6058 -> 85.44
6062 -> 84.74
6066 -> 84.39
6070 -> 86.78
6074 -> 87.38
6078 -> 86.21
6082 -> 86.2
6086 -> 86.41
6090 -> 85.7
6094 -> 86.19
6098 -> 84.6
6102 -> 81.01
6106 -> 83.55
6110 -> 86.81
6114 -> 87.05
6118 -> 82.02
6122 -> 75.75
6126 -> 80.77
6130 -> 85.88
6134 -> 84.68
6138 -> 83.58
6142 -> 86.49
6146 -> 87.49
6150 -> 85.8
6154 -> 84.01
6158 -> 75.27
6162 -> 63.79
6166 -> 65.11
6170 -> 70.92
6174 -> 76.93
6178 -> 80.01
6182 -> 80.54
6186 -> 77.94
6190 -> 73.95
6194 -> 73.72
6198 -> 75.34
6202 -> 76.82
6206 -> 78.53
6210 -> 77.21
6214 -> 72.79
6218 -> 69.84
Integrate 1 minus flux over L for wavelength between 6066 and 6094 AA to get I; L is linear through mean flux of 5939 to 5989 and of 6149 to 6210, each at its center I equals -3.4 AA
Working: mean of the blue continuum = 78.2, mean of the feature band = 86.3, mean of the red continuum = 75.8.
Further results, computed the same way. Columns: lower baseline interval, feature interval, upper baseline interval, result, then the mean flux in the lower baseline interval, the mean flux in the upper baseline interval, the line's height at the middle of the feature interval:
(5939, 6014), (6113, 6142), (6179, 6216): -2.2 AA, 78.7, 76.4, 77.1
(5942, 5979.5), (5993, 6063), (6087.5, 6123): -1.7 AA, 78.2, 83.9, 80.8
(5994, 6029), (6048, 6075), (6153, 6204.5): -2.4 AA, 80.4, 74.8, 78.7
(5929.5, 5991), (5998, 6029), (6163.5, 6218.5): -1.2 AA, 78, 75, 77.3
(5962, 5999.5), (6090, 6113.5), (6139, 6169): -1.8 AA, 79.5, 78.2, 78.6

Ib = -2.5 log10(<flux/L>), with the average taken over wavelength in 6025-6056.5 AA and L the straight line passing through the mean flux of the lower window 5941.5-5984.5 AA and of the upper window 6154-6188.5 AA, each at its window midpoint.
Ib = -0.11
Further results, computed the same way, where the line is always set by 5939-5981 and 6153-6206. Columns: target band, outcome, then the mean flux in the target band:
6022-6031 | -0.086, 83.5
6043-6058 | -0.120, 85.8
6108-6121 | -0.118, 84.6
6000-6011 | -0.012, 78.4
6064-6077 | -0.129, 86.2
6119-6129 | -0.051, 79.4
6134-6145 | -0.131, 85.2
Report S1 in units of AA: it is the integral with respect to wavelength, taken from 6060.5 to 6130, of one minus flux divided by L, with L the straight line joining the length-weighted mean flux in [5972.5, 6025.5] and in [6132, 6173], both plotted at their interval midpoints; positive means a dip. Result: -4.8 AA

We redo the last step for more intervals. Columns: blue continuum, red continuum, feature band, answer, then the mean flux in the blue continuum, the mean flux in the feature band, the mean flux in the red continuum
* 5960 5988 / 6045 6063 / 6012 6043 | 0.1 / 78.7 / 83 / 85.6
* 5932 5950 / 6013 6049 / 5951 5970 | 0.3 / 77.6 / 77.8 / 83.6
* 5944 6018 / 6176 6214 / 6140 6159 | -1.7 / 78.9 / 84.3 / 76.9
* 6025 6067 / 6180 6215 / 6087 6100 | -0.5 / 85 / 85.6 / 76.4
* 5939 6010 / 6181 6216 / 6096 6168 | -4.1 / 78.7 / 81.3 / 76.2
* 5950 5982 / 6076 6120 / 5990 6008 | 0.0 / 78.2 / 79.8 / 85.1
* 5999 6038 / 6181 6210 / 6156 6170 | 1.6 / 81.3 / 68.5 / 76.6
